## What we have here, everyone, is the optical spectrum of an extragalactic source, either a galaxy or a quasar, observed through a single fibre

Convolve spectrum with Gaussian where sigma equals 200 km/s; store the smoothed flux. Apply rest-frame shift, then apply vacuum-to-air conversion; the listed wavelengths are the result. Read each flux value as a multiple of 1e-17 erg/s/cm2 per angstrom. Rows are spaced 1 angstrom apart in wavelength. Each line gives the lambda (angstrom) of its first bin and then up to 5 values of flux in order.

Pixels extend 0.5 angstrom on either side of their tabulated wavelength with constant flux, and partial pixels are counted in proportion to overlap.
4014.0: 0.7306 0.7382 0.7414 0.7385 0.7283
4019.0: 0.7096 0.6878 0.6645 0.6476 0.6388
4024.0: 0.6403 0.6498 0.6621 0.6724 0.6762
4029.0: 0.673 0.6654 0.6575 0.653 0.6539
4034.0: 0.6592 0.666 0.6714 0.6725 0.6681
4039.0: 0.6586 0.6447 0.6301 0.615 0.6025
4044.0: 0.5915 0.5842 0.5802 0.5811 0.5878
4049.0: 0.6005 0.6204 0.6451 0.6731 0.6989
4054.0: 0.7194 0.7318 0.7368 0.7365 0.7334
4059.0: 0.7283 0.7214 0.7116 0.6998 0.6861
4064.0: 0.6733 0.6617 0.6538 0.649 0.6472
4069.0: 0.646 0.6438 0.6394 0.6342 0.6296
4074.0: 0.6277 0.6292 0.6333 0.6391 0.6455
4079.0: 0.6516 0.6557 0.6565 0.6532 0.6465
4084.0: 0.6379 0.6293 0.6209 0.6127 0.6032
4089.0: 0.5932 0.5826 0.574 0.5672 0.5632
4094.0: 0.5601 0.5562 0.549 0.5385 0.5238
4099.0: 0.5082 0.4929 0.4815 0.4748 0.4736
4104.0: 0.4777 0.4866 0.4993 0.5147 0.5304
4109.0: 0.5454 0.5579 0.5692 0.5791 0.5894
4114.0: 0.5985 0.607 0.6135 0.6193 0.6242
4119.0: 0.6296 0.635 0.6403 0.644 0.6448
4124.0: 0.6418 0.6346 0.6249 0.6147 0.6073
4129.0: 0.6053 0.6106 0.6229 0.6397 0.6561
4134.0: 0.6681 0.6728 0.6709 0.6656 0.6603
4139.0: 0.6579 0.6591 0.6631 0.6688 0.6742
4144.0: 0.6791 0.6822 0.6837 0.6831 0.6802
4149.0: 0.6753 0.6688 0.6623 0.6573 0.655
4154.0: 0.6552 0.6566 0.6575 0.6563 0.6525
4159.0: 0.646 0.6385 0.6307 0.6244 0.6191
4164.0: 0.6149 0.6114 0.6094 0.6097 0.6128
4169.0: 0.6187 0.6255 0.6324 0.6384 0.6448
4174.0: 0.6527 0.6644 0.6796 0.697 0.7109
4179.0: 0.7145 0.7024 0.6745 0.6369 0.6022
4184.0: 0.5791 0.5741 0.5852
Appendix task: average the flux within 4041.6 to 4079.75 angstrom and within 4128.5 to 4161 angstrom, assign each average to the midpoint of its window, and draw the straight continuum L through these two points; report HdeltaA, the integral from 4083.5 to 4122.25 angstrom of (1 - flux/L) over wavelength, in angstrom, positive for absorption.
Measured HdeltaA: 5.34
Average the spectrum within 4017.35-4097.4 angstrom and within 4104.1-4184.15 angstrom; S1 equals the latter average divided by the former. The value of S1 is 1.0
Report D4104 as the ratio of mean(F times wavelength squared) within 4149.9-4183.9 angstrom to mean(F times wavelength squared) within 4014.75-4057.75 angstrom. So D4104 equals 1.0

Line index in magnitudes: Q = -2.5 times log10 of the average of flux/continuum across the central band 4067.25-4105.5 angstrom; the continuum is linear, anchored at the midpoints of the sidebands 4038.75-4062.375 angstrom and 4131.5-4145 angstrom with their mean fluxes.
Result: 0.13 mag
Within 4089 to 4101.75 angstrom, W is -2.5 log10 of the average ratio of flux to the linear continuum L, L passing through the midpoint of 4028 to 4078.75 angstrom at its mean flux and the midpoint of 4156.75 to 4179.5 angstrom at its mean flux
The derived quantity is 0.200 mag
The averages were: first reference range 0.656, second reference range 0.644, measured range 0.542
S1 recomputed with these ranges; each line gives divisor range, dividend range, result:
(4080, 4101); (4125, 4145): 1.11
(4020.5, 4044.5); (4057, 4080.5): 1.02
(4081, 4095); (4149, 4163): 1.08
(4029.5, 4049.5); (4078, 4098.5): 0.95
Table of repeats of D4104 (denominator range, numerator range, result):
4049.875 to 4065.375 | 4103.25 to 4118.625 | 0.82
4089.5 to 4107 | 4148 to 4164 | 1.28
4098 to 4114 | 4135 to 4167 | 1.28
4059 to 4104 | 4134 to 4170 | 1.11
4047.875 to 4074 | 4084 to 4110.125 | 0.82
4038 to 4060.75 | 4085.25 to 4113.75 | 0.85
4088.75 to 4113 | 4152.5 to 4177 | 1.23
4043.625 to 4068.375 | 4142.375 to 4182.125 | 1.03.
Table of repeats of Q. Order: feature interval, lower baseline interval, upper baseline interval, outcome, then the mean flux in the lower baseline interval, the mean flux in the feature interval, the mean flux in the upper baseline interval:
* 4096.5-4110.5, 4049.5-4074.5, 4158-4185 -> 0.292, 0.678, 0.508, 0.641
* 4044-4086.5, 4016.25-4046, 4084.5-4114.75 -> -0.092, 0.657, 0.656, 0.549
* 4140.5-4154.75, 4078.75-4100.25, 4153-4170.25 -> -0.077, 0.59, 0.67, 0.632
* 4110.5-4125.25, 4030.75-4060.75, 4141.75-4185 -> 0.061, 0.658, 0.618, 0.651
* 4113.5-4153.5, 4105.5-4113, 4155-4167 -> -0.108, 0.545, 0.648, 0.633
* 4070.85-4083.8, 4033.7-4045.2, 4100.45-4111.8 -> -0.134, 0.64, 0.642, 0.512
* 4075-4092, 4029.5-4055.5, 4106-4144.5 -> 0.014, 0.644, 0.625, 0.623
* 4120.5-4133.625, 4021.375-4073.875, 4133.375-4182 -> 0.046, 0.658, 0.63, 0.657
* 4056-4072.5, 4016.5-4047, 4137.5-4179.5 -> -0.043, 0.654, 0.681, 0.654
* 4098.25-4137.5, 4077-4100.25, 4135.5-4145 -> 0.086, 0.594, 0.589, 0.667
